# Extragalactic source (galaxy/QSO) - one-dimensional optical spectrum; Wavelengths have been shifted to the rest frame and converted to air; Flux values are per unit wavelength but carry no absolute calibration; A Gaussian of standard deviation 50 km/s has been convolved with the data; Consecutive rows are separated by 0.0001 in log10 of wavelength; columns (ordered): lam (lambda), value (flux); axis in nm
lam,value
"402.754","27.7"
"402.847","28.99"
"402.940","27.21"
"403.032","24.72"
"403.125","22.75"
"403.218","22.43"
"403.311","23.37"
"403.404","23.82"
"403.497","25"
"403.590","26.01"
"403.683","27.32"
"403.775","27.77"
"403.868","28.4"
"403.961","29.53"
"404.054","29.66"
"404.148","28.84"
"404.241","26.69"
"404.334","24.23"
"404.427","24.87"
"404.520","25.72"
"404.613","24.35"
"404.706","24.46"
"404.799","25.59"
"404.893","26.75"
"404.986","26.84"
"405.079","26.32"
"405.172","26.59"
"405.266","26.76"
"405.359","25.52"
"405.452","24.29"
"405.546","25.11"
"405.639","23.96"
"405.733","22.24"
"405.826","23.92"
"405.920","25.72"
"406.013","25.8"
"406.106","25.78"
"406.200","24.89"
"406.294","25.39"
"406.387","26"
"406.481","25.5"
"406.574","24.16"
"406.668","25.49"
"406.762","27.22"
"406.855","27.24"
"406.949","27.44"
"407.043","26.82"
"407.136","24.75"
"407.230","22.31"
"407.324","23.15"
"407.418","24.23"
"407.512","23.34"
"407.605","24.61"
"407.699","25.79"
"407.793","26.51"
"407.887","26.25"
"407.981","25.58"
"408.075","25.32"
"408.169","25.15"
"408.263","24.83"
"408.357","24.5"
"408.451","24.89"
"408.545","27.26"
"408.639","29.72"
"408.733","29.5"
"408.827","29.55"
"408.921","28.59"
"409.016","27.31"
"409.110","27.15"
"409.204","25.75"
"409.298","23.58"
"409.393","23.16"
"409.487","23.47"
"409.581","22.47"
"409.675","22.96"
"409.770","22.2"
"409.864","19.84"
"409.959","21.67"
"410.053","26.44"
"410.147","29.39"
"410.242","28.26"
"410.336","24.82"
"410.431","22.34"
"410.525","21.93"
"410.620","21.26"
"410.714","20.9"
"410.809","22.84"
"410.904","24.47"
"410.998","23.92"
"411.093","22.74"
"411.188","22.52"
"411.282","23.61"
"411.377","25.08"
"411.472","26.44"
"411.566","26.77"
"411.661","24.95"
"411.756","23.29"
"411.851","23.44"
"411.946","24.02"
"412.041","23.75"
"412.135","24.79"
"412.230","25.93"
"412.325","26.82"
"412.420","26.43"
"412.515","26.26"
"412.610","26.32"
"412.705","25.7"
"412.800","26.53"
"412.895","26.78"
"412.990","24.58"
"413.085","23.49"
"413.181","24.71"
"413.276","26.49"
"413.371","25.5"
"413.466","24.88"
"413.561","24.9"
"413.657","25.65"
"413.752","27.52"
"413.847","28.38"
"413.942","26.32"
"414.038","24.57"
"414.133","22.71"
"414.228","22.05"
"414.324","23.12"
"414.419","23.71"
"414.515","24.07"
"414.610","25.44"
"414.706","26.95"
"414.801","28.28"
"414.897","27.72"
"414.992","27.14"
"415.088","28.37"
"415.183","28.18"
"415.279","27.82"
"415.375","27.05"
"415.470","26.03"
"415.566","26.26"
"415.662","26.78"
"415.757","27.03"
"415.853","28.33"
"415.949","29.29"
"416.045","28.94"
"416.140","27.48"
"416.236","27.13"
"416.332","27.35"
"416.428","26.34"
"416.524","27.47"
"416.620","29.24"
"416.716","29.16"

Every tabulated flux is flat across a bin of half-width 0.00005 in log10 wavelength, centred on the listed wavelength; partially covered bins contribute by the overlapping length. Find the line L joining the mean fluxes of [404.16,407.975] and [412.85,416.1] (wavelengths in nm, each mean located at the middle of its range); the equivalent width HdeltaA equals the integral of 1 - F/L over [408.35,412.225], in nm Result 0.16 nm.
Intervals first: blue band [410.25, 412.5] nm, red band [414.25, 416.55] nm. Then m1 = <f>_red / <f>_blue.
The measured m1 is 1.1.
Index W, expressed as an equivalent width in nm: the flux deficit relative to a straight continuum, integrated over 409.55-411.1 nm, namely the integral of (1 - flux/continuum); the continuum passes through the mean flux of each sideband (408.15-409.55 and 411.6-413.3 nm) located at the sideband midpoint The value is 0.14 nm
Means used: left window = 26.3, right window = 25.2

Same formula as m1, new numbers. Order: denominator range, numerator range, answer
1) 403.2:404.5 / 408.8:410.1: 0.93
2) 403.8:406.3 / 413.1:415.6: 1.00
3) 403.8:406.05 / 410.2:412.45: 0.93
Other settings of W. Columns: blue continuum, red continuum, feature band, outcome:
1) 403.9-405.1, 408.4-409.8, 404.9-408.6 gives 0.118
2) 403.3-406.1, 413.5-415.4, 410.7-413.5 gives 0.119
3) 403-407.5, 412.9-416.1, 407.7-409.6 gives -0.024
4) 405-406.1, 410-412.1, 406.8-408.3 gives -0.022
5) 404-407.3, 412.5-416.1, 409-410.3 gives 0.070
